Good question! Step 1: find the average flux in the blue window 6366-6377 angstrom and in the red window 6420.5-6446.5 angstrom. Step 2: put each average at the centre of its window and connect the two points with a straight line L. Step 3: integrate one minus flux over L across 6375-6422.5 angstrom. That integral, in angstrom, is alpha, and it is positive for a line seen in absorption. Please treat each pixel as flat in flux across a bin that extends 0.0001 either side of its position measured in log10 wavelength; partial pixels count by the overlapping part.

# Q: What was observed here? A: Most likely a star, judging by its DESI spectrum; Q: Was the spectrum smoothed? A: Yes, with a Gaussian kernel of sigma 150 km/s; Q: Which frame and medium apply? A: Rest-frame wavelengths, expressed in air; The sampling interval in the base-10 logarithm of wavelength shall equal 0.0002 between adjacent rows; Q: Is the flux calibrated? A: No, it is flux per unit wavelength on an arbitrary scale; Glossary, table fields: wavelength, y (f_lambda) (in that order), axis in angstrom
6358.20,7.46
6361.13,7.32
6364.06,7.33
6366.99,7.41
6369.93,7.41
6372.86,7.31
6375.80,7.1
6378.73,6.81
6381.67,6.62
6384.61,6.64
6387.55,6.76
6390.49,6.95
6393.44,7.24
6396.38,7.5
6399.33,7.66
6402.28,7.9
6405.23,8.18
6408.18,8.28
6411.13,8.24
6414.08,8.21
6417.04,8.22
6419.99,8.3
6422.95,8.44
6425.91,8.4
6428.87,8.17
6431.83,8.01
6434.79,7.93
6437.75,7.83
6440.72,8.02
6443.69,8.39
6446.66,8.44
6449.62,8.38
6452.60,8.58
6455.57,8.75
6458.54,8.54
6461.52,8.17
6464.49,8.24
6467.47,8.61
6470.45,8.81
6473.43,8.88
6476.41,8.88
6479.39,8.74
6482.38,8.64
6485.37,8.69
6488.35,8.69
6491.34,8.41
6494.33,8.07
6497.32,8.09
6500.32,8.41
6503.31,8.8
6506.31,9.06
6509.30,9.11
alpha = 0.8 angstrom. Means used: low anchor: 7.3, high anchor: 8.17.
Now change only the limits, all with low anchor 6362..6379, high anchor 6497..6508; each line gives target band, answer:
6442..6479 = -1.6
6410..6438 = -1.3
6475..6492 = -0.5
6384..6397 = 0.8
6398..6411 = -0.7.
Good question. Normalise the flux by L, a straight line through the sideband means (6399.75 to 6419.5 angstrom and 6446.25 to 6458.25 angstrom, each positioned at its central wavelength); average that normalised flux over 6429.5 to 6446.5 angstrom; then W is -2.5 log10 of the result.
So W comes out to 0.05 mag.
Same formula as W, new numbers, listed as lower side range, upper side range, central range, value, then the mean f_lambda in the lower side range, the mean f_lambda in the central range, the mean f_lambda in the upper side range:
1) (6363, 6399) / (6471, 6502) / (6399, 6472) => -0.058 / 7.1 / 8.28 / 8.56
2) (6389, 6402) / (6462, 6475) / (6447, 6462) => -0.017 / 7.39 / 8.5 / 8.6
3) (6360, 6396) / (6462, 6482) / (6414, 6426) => -0.070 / 7.09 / 8.31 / 8.67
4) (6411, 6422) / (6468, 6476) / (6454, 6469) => 0.031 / 8.25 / 8.47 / 8.82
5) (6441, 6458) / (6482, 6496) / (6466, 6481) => -0.038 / 8.48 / 8.78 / 8.49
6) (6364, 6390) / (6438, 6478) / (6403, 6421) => -0.077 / 7.02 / 8.22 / 8.49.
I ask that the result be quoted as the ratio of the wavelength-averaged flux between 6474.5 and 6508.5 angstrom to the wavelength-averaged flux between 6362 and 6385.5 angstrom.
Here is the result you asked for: 1.21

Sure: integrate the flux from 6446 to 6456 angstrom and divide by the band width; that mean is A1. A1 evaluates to 8.53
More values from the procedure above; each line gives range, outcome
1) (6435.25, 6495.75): 8.48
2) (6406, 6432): 8.26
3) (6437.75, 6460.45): 8.39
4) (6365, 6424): 7.55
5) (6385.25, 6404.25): 7.32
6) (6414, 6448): 8.19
